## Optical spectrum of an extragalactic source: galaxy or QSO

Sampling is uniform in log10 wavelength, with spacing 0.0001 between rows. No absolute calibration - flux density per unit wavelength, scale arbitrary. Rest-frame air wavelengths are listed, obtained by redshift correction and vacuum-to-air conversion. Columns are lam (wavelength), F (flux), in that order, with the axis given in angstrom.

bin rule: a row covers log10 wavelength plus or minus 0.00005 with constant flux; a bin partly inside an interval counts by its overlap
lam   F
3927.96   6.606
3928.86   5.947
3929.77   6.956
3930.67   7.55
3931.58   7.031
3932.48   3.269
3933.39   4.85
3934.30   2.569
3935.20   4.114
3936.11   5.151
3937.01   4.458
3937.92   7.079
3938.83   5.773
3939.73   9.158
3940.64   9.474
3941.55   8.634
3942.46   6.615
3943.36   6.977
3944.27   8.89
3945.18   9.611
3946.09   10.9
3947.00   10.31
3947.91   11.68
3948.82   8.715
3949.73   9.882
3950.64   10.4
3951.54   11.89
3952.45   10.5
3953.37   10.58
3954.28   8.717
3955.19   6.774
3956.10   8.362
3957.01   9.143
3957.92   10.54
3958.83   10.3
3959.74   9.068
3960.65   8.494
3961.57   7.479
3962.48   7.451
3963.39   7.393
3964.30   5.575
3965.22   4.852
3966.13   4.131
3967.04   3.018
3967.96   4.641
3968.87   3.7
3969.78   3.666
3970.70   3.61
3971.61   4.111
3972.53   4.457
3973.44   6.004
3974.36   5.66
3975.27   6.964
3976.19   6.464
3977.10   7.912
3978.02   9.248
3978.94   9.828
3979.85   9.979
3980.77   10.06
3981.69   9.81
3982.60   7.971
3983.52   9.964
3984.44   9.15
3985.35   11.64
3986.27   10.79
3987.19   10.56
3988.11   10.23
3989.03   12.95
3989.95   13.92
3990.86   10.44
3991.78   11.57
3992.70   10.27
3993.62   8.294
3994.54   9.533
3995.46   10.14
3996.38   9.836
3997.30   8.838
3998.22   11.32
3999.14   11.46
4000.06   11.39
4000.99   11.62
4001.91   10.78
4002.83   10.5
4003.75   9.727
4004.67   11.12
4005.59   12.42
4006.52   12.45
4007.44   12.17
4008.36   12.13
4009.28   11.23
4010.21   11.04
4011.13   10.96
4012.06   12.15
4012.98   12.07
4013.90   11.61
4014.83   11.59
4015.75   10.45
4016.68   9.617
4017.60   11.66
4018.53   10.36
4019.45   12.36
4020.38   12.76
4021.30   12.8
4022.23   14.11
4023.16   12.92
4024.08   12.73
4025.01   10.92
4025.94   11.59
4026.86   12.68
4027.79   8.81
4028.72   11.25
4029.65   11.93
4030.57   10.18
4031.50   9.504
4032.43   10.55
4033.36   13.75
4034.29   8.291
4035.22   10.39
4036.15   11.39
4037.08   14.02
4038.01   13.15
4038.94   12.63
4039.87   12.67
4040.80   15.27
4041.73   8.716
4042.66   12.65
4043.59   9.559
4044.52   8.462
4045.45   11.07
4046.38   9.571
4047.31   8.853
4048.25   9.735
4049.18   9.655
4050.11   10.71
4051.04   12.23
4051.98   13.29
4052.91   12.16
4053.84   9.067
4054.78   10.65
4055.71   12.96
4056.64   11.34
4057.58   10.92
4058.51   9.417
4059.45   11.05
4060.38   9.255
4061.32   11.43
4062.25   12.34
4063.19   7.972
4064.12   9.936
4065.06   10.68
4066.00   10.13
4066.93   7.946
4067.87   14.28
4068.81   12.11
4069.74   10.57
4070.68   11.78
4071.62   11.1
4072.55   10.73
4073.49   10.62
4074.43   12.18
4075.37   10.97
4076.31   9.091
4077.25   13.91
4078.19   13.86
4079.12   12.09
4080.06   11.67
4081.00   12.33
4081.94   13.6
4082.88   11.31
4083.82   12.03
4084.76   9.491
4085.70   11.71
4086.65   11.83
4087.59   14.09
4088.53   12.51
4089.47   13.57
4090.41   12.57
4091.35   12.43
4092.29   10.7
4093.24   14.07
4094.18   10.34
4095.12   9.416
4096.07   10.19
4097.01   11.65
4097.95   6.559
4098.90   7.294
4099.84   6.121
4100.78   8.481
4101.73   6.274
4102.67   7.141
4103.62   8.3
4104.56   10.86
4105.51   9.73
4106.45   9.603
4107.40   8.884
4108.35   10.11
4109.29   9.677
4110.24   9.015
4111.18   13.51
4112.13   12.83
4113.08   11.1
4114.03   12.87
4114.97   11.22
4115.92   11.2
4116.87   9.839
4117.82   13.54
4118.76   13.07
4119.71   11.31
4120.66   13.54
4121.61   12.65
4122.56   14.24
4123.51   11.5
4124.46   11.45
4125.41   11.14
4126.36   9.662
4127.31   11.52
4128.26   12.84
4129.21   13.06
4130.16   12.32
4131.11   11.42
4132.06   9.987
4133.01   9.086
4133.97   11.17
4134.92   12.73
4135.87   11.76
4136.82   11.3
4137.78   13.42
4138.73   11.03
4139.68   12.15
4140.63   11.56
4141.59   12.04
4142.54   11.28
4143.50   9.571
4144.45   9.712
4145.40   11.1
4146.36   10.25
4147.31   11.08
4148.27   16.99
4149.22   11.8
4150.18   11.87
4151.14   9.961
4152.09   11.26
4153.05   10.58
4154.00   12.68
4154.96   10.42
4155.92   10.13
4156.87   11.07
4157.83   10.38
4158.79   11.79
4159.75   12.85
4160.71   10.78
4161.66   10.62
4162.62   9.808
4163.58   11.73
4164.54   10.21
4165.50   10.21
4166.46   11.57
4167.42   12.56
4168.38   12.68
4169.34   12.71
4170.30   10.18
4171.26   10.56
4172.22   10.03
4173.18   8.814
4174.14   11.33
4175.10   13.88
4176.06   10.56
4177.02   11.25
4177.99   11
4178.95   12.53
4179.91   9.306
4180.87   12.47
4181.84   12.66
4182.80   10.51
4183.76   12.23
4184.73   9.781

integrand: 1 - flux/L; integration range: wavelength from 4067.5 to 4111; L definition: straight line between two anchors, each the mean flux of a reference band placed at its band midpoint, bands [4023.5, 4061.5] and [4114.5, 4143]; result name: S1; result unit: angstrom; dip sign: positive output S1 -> 2.43 angstrom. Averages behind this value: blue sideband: 11.1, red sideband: 11.8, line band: 10.8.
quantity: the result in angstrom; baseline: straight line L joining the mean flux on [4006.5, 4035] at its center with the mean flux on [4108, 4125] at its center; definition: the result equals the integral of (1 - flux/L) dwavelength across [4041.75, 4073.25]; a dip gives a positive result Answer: 2.5 angstrom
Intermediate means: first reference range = 11.5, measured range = 10.7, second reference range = 11.8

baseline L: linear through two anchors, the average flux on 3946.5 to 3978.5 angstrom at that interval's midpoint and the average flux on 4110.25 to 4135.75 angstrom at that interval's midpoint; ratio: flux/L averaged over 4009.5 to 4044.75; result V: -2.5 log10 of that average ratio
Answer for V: -0.24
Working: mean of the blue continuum 7.48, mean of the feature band 11.5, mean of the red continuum 11.8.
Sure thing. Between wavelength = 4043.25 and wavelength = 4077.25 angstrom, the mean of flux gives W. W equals 10.7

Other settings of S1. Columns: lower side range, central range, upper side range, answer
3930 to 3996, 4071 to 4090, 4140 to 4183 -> -3.8 angstrom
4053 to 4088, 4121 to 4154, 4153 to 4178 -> -1.3 angstrom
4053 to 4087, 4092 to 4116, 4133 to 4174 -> 2.9 angstrom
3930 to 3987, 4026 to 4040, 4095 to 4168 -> -3.6 angstrom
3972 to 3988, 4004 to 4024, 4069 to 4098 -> -4.5 angstrom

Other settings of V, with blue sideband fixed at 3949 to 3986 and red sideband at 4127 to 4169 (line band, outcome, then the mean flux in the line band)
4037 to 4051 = -0.19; 11.1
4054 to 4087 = -0.14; 11.2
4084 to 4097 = -0.15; 11.8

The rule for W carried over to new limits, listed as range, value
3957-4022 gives 9.43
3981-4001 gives 10.5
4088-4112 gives 10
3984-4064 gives 11.1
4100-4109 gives 8.75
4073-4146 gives 11.2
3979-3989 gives 10.1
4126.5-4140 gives 11.6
